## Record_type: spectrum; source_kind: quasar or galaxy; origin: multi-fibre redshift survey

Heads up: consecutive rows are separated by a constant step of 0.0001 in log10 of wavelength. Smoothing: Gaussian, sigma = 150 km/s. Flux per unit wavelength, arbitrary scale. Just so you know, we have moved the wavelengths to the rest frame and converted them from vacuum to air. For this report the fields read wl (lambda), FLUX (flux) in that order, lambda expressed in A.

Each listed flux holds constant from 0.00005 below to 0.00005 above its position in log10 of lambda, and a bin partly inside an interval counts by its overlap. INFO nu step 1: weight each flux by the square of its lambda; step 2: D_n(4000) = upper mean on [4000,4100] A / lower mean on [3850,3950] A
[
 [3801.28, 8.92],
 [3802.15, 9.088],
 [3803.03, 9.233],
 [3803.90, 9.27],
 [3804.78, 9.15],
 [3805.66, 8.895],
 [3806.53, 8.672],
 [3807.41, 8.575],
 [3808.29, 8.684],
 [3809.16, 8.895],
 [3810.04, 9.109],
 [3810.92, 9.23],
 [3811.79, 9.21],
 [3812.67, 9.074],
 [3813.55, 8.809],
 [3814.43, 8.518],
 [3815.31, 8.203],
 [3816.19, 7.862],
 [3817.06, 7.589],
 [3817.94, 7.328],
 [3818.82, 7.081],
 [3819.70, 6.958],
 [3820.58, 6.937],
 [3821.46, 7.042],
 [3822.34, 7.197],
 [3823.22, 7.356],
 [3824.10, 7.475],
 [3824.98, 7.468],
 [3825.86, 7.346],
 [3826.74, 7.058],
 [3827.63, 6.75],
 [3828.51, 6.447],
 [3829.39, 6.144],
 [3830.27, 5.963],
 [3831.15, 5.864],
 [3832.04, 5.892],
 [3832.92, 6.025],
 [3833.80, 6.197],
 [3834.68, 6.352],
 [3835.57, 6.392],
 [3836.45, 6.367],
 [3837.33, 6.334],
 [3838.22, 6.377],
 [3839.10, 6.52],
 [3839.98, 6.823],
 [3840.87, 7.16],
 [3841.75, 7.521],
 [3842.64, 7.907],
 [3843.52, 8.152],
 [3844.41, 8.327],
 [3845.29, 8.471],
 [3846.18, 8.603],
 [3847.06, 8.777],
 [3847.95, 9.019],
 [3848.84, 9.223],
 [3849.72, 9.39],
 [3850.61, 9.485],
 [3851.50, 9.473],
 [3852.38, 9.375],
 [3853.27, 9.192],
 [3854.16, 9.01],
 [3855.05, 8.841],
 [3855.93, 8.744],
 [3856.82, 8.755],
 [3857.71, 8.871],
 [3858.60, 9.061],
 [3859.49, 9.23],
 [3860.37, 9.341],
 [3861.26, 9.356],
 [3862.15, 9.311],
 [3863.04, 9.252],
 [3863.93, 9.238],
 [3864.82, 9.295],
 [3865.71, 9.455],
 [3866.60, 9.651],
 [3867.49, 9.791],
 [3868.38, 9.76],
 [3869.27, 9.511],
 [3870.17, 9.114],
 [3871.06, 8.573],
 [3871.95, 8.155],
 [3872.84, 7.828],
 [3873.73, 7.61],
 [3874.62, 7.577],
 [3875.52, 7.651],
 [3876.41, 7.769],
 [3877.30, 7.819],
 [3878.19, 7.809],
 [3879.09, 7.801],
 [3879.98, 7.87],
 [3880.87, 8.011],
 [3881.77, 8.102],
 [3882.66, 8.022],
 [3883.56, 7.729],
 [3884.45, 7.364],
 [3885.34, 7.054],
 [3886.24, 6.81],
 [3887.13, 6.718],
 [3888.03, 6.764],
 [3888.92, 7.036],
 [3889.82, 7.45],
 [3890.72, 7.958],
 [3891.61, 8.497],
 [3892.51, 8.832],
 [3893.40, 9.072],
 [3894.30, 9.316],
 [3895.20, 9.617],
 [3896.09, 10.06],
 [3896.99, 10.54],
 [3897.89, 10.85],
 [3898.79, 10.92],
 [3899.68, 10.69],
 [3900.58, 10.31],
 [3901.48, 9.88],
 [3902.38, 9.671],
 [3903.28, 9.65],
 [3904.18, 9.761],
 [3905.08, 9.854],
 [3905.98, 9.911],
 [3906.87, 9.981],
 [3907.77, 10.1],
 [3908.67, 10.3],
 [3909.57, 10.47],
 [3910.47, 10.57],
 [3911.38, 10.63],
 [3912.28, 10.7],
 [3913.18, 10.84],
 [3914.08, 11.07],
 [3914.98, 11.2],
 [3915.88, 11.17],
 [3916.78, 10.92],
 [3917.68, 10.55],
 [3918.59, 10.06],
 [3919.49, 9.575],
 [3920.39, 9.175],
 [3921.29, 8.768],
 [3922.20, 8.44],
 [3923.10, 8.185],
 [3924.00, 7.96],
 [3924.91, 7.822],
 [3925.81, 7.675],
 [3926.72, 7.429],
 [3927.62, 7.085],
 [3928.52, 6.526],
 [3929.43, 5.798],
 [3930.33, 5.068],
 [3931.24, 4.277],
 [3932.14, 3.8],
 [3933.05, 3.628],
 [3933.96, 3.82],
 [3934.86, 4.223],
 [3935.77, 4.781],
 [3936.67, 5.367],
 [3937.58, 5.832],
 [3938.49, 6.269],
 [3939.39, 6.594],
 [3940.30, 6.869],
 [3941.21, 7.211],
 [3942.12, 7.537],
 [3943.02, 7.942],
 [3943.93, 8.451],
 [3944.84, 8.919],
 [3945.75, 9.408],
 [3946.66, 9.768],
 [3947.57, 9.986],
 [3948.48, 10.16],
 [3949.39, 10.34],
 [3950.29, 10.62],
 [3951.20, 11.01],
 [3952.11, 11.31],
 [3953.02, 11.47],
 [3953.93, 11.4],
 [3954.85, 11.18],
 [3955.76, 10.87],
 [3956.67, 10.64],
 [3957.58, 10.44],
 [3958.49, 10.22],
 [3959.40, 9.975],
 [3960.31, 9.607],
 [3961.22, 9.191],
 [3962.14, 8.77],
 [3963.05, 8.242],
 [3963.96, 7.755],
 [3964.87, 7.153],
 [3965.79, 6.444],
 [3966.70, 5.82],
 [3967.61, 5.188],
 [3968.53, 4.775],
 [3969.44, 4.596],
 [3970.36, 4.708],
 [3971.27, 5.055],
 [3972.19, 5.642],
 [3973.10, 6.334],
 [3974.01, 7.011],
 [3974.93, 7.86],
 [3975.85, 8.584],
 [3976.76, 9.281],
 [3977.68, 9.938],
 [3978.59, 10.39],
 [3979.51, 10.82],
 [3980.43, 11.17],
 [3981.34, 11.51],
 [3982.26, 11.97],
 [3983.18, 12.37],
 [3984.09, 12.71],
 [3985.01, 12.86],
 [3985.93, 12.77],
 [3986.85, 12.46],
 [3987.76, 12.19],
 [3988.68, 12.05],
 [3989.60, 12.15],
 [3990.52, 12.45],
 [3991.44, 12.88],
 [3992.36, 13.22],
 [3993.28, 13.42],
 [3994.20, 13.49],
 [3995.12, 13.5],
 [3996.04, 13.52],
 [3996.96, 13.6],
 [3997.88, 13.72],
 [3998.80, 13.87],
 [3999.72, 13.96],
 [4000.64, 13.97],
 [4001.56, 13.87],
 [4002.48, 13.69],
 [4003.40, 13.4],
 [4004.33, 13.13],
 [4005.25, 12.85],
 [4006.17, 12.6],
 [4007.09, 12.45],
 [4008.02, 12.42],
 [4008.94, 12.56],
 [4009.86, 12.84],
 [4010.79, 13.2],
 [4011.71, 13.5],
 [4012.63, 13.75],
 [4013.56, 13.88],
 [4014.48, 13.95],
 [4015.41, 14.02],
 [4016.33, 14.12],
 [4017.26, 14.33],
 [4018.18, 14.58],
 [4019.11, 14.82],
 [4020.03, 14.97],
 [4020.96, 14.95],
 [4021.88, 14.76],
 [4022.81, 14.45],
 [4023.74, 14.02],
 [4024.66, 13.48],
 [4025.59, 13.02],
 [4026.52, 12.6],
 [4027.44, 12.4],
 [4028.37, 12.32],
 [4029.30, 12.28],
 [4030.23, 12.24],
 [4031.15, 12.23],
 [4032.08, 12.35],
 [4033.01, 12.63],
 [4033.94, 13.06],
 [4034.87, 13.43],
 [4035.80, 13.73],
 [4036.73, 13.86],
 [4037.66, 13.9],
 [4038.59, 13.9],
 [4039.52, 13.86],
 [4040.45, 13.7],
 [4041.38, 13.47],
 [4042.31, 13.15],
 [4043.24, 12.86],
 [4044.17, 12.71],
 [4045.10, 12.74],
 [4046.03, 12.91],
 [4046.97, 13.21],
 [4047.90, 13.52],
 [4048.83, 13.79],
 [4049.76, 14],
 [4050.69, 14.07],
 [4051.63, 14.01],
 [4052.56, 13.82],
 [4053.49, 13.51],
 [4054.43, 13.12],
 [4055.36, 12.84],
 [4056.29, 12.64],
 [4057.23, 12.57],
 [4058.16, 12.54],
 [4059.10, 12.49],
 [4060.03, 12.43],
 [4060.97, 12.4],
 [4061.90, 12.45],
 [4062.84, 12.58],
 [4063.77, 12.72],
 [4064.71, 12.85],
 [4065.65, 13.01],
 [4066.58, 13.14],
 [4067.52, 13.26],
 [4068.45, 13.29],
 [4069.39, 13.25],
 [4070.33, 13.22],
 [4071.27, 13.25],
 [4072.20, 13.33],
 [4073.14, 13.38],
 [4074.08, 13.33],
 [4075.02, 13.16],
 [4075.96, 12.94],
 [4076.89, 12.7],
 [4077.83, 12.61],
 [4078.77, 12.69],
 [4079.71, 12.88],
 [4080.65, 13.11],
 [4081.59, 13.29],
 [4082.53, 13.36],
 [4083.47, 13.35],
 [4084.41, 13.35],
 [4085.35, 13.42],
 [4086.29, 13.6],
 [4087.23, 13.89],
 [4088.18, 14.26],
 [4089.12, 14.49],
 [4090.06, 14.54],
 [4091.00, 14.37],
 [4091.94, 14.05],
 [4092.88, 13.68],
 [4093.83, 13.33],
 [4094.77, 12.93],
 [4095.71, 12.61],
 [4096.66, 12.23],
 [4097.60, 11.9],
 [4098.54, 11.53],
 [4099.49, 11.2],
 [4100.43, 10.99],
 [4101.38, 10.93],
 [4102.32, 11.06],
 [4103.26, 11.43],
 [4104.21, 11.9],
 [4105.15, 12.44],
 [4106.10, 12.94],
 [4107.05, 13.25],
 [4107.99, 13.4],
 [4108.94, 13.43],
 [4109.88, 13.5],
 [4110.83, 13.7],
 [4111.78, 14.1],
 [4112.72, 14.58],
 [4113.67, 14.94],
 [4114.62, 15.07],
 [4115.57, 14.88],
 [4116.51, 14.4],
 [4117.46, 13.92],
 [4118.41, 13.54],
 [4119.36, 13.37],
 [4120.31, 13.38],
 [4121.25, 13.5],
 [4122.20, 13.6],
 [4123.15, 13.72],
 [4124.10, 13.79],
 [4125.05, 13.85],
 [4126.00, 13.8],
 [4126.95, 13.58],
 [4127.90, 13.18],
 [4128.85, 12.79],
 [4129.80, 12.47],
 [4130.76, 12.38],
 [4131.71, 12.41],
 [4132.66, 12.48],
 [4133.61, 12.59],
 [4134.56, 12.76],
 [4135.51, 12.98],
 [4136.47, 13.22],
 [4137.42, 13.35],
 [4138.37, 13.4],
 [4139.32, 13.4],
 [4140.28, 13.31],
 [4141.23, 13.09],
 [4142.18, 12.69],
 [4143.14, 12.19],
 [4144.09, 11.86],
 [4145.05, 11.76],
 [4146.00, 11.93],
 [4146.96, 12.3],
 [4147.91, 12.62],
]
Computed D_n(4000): 1.7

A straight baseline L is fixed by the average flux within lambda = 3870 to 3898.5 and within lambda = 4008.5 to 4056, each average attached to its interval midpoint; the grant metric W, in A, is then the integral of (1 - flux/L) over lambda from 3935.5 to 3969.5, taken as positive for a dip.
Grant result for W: 6.6 A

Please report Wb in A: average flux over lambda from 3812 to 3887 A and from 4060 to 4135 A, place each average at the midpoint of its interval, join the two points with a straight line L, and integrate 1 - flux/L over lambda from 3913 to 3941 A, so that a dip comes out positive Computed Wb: 6.25 A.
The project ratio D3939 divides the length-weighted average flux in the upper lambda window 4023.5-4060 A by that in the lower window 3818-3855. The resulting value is 1.8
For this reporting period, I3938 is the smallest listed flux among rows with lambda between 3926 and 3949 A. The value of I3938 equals 3.628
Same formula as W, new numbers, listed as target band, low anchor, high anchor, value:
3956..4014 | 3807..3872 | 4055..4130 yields 1.03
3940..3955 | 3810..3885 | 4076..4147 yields 0.52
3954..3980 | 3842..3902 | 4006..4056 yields 7.61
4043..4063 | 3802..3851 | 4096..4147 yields -2.23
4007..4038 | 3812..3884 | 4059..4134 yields -4.93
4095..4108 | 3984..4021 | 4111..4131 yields 1.66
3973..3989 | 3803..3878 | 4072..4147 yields -0.03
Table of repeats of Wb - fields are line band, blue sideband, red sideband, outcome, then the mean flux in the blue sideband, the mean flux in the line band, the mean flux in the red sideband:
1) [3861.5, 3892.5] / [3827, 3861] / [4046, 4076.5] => 1.40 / 7.81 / 8.2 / 13.1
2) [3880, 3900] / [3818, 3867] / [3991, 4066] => 1.73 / 7.89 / 8.49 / 13.3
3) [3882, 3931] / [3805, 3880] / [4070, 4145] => 1.50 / 8.09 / 9.02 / 13.1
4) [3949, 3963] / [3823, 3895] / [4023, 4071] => 0.29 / 8.01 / 10.4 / 13.1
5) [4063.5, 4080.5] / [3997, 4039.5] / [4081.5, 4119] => 0.33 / 13.5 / 13.1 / 13.2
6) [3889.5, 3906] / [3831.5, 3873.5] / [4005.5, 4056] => 0.04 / 8.37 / 9.63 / 13.4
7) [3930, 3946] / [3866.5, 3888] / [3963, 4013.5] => 5.96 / 8.03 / 6.08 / 11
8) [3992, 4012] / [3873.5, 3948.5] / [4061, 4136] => -4.94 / 8.34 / 13.3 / 13.2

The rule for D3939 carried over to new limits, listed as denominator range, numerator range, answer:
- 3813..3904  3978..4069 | 1.60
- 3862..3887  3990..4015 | 1.60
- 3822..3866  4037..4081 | 1.66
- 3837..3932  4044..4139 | 1.51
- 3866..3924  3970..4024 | 1.35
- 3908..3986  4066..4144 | 1.53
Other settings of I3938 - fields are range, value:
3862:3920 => 6.718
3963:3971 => 4.596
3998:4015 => 12.42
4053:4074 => 12.4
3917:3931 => 5.068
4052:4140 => 10.93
